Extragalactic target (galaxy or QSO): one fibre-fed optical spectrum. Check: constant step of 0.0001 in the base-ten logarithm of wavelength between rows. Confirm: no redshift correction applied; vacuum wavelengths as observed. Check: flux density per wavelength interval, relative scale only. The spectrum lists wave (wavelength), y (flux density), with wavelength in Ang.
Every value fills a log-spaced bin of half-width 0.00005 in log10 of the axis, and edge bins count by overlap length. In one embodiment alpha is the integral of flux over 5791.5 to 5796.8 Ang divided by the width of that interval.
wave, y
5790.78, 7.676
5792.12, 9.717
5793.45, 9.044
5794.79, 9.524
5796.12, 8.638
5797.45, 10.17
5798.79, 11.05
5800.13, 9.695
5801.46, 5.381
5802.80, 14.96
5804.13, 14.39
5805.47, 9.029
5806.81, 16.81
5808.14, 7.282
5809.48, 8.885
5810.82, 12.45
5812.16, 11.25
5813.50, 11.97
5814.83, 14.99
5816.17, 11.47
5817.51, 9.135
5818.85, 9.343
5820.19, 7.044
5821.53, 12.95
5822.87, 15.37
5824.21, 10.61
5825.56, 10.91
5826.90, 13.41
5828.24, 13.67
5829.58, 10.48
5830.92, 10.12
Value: 9.24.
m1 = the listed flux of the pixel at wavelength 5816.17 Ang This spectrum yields 11.47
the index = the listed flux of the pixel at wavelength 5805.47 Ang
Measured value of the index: 9.029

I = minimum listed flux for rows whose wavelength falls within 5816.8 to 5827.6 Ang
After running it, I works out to 7.044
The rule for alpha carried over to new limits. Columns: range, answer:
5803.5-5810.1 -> 11.3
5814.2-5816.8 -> 13.2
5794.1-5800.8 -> 9.81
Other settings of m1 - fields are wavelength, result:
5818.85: 9.343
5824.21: 10.61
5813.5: 11.97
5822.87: 15.37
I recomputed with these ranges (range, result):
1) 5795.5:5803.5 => 5.381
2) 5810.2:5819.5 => 9.135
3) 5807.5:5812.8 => 7.282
